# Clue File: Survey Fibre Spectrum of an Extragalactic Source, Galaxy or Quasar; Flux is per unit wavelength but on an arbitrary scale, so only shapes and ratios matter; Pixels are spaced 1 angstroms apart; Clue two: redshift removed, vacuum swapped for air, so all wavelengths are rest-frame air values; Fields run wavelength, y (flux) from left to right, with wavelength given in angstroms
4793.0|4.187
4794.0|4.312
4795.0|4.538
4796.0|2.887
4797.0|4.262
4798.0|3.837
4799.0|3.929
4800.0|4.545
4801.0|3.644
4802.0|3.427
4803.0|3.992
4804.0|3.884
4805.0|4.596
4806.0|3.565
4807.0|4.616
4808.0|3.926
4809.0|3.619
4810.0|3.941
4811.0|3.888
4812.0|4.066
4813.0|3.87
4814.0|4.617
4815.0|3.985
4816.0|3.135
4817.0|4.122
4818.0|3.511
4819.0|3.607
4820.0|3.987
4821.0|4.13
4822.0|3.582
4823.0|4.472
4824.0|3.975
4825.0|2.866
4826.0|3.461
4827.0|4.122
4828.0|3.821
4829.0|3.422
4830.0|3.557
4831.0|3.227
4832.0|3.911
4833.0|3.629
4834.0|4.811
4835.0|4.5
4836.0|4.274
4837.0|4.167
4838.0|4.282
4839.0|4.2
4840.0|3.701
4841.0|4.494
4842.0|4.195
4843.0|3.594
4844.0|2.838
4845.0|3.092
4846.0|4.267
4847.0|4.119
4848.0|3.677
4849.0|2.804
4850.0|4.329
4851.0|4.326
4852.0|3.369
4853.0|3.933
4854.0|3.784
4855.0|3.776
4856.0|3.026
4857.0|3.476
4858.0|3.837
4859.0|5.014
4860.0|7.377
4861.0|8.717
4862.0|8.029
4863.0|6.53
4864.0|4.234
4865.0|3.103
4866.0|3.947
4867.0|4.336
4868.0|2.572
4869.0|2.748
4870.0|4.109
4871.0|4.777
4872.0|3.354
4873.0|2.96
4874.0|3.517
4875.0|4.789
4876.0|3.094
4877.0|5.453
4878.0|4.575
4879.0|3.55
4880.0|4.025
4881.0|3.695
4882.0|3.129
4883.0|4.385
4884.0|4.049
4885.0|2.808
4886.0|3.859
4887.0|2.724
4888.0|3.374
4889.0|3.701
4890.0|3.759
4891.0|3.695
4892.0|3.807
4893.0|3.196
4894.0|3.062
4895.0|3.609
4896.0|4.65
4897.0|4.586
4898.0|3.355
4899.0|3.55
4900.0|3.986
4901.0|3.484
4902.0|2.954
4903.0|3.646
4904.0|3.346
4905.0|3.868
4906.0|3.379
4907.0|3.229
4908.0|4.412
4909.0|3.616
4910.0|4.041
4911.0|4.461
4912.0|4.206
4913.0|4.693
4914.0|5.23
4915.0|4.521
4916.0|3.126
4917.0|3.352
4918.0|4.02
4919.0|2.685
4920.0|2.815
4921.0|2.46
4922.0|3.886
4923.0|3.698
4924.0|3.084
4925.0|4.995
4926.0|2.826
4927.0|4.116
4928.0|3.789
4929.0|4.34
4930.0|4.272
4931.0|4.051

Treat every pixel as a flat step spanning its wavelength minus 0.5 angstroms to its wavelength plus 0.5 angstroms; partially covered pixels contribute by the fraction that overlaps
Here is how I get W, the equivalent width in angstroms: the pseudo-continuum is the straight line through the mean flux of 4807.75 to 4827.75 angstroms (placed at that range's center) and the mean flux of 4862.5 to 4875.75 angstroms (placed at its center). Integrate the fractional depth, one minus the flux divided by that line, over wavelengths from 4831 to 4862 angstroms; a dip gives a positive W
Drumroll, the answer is -2.8 angstroms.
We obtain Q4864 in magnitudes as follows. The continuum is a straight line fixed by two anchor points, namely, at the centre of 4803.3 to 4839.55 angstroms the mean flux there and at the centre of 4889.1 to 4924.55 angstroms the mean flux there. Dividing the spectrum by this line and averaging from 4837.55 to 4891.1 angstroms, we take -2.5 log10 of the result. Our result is -0.07 mag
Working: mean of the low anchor 3.93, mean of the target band 4.06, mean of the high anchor 3.7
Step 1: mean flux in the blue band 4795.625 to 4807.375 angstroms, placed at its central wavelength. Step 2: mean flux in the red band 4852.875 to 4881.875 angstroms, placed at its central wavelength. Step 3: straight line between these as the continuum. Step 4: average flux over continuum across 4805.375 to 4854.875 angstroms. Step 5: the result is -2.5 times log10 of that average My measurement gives 0.07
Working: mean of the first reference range 3.94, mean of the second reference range 4.35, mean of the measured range 3.87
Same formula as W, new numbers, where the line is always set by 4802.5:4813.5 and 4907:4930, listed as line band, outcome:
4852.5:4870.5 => -3.1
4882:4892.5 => 0.8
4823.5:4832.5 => 0.8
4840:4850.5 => 0.5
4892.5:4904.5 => 0.8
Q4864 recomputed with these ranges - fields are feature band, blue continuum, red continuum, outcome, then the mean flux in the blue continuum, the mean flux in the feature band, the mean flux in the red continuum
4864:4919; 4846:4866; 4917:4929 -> 0.066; 4.58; 3.76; 3.52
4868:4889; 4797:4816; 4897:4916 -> 0.055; 3.98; 3.72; 3.89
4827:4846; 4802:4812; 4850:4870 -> 0.103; 3.98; 3.89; 4.52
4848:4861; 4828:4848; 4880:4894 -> -0.128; 3.9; 4.25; 3.55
